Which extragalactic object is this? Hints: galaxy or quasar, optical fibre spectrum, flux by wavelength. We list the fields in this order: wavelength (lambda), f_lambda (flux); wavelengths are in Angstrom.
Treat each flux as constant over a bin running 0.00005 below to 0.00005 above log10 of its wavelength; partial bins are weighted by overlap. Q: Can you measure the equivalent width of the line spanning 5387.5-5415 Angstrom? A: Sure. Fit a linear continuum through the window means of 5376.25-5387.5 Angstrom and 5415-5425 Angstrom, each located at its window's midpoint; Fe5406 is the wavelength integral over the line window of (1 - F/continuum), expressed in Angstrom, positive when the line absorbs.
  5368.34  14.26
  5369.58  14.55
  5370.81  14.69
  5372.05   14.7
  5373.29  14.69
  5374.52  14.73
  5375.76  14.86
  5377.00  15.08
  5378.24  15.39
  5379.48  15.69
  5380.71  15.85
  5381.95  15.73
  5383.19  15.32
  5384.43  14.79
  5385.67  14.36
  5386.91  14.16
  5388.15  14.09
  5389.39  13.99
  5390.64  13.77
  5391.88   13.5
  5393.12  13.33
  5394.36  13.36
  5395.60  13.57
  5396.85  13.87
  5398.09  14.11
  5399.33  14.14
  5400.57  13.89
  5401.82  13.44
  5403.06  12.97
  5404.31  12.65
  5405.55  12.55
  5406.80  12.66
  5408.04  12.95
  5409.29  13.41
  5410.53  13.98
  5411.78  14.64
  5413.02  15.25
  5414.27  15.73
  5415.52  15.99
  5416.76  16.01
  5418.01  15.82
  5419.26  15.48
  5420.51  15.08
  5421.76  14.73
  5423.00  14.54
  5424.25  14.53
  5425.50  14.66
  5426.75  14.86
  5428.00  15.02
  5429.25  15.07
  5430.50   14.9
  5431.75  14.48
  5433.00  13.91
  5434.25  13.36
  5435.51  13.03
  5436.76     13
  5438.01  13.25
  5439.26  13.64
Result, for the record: 2.7 Angstrom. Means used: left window 15.2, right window 15.3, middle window 13.7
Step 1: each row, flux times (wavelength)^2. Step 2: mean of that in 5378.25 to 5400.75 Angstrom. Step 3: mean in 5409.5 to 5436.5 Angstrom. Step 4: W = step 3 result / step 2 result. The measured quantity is 1.04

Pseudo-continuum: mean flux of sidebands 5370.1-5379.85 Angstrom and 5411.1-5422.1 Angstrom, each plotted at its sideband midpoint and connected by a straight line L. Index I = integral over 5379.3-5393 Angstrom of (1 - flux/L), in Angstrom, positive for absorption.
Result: 0.5 Angstrom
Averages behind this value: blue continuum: 15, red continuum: 15.4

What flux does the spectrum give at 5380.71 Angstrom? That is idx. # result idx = 15.85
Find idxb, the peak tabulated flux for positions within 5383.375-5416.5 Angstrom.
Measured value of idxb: 15.99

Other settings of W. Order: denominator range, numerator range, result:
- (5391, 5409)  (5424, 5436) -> 1.09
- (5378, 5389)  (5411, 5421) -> 1.04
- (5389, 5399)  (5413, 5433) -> 1.11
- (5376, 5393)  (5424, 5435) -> 1.00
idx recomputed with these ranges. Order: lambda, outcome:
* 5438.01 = 13.25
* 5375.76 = 14.86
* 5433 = 13.91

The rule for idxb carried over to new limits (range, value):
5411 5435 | 16.01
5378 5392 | 15.85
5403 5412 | 14.64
